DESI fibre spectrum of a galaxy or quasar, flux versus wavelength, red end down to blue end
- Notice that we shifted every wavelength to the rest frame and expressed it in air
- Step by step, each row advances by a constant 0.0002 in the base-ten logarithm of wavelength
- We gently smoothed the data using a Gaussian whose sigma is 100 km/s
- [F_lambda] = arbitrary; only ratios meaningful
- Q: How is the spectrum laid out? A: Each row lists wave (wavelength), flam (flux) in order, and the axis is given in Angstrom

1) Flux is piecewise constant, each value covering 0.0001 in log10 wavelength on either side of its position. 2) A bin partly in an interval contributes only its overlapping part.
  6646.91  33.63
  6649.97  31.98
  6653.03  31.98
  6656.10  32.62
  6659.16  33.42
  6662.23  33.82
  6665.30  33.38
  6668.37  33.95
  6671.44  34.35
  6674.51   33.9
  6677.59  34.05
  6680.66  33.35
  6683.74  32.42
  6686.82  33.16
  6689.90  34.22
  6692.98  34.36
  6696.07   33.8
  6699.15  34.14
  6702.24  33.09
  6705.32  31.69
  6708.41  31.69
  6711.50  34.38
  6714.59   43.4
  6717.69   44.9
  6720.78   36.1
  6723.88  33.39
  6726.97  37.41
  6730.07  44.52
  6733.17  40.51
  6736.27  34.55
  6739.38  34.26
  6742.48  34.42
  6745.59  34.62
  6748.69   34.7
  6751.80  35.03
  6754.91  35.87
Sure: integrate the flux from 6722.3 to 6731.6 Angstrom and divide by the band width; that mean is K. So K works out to 38.4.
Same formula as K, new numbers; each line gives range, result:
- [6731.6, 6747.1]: 35.7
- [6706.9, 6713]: 33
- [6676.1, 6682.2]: 33.7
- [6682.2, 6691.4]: 33.3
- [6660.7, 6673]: 33.9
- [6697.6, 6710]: 32.7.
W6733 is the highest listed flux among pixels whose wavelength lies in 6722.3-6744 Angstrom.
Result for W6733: 44.52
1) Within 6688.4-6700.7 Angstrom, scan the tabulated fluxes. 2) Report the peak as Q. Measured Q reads 34.36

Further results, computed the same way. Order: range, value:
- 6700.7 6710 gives 33.09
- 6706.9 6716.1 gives 43.4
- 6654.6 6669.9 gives 33.95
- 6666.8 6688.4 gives 34.35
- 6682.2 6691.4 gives 34.22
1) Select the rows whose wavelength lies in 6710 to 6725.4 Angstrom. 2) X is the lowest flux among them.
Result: 33.39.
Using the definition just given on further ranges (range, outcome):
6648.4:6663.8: 31.98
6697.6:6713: 31.69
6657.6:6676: 33.38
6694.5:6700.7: 33.8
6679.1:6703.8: 32.42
